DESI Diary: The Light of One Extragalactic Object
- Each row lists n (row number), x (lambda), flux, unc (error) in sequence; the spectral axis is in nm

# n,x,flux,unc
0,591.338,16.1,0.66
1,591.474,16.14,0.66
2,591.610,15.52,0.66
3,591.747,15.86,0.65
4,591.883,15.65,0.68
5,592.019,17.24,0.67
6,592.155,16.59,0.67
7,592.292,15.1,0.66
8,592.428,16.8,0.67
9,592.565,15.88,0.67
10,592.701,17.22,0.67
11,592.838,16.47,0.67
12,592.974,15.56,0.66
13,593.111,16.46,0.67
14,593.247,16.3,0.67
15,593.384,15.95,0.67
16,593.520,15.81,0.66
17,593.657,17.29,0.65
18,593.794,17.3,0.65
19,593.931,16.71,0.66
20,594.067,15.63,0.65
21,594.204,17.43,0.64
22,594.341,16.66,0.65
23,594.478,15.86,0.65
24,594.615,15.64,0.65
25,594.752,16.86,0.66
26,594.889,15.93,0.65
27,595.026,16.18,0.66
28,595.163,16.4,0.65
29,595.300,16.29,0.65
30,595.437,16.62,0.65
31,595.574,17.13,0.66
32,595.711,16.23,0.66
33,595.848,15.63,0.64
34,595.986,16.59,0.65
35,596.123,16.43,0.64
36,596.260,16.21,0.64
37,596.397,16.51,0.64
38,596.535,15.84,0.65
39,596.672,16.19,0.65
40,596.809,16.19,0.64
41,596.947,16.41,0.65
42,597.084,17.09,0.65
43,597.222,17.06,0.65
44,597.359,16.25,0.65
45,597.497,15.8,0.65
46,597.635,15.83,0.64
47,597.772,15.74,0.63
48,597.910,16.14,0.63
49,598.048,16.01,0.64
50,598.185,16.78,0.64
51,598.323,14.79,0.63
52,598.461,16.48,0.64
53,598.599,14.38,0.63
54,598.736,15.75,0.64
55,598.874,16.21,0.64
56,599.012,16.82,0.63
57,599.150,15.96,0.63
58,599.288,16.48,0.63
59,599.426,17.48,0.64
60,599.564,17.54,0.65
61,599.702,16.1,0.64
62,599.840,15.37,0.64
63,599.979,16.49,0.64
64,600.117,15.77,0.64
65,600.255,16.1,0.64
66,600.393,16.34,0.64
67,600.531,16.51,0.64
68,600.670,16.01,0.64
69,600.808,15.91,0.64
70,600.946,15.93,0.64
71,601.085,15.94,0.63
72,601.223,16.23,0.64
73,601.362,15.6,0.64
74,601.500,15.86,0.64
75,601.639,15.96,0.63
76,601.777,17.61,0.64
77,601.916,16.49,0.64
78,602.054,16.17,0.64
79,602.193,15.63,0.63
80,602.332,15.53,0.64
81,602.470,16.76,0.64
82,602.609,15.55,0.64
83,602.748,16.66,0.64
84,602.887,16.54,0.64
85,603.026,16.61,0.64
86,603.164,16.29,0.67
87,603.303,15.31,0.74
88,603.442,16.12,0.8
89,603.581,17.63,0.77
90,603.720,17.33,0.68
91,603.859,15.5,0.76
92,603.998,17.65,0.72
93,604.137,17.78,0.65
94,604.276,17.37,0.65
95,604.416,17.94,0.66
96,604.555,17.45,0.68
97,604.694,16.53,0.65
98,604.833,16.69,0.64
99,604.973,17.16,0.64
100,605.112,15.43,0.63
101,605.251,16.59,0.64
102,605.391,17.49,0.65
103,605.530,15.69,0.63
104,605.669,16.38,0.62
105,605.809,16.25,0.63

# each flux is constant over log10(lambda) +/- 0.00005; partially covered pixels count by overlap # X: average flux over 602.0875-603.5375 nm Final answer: 16.1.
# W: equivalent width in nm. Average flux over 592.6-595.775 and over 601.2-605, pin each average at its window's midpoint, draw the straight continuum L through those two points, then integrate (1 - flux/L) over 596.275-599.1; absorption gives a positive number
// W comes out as 0.063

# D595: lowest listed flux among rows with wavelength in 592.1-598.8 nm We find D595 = 14.38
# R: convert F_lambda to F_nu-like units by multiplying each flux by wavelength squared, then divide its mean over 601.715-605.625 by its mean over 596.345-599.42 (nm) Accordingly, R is 1.0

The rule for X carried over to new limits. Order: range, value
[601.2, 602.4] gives 16.1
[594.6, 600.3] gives 16.2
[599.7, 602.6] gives 16.1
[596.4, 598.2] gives 16.2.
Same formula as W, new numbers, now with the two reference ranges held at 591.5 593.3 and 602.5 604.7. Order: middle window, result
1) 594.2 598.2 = 0.02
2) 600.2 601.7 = 0.05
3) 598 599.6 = 0.03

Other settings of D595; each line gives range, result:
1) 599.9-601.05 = 15.77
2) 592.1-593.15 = 15.1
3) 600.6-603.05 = 15.53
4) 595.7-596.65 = 15.63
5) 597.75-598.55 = 14.79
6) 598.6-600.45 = 15.37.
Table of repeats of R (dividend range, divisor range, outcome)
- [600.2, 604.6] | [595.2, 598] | 1.03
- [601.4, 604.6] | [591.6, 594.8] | 1.05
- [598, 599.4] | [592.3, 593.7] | 1.00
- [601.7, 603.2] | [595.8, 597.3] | 1.02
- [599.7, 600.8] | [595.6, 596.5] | 1.00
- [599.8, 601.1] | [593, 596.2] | 1.00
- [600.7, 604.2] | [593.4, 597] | 1.02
